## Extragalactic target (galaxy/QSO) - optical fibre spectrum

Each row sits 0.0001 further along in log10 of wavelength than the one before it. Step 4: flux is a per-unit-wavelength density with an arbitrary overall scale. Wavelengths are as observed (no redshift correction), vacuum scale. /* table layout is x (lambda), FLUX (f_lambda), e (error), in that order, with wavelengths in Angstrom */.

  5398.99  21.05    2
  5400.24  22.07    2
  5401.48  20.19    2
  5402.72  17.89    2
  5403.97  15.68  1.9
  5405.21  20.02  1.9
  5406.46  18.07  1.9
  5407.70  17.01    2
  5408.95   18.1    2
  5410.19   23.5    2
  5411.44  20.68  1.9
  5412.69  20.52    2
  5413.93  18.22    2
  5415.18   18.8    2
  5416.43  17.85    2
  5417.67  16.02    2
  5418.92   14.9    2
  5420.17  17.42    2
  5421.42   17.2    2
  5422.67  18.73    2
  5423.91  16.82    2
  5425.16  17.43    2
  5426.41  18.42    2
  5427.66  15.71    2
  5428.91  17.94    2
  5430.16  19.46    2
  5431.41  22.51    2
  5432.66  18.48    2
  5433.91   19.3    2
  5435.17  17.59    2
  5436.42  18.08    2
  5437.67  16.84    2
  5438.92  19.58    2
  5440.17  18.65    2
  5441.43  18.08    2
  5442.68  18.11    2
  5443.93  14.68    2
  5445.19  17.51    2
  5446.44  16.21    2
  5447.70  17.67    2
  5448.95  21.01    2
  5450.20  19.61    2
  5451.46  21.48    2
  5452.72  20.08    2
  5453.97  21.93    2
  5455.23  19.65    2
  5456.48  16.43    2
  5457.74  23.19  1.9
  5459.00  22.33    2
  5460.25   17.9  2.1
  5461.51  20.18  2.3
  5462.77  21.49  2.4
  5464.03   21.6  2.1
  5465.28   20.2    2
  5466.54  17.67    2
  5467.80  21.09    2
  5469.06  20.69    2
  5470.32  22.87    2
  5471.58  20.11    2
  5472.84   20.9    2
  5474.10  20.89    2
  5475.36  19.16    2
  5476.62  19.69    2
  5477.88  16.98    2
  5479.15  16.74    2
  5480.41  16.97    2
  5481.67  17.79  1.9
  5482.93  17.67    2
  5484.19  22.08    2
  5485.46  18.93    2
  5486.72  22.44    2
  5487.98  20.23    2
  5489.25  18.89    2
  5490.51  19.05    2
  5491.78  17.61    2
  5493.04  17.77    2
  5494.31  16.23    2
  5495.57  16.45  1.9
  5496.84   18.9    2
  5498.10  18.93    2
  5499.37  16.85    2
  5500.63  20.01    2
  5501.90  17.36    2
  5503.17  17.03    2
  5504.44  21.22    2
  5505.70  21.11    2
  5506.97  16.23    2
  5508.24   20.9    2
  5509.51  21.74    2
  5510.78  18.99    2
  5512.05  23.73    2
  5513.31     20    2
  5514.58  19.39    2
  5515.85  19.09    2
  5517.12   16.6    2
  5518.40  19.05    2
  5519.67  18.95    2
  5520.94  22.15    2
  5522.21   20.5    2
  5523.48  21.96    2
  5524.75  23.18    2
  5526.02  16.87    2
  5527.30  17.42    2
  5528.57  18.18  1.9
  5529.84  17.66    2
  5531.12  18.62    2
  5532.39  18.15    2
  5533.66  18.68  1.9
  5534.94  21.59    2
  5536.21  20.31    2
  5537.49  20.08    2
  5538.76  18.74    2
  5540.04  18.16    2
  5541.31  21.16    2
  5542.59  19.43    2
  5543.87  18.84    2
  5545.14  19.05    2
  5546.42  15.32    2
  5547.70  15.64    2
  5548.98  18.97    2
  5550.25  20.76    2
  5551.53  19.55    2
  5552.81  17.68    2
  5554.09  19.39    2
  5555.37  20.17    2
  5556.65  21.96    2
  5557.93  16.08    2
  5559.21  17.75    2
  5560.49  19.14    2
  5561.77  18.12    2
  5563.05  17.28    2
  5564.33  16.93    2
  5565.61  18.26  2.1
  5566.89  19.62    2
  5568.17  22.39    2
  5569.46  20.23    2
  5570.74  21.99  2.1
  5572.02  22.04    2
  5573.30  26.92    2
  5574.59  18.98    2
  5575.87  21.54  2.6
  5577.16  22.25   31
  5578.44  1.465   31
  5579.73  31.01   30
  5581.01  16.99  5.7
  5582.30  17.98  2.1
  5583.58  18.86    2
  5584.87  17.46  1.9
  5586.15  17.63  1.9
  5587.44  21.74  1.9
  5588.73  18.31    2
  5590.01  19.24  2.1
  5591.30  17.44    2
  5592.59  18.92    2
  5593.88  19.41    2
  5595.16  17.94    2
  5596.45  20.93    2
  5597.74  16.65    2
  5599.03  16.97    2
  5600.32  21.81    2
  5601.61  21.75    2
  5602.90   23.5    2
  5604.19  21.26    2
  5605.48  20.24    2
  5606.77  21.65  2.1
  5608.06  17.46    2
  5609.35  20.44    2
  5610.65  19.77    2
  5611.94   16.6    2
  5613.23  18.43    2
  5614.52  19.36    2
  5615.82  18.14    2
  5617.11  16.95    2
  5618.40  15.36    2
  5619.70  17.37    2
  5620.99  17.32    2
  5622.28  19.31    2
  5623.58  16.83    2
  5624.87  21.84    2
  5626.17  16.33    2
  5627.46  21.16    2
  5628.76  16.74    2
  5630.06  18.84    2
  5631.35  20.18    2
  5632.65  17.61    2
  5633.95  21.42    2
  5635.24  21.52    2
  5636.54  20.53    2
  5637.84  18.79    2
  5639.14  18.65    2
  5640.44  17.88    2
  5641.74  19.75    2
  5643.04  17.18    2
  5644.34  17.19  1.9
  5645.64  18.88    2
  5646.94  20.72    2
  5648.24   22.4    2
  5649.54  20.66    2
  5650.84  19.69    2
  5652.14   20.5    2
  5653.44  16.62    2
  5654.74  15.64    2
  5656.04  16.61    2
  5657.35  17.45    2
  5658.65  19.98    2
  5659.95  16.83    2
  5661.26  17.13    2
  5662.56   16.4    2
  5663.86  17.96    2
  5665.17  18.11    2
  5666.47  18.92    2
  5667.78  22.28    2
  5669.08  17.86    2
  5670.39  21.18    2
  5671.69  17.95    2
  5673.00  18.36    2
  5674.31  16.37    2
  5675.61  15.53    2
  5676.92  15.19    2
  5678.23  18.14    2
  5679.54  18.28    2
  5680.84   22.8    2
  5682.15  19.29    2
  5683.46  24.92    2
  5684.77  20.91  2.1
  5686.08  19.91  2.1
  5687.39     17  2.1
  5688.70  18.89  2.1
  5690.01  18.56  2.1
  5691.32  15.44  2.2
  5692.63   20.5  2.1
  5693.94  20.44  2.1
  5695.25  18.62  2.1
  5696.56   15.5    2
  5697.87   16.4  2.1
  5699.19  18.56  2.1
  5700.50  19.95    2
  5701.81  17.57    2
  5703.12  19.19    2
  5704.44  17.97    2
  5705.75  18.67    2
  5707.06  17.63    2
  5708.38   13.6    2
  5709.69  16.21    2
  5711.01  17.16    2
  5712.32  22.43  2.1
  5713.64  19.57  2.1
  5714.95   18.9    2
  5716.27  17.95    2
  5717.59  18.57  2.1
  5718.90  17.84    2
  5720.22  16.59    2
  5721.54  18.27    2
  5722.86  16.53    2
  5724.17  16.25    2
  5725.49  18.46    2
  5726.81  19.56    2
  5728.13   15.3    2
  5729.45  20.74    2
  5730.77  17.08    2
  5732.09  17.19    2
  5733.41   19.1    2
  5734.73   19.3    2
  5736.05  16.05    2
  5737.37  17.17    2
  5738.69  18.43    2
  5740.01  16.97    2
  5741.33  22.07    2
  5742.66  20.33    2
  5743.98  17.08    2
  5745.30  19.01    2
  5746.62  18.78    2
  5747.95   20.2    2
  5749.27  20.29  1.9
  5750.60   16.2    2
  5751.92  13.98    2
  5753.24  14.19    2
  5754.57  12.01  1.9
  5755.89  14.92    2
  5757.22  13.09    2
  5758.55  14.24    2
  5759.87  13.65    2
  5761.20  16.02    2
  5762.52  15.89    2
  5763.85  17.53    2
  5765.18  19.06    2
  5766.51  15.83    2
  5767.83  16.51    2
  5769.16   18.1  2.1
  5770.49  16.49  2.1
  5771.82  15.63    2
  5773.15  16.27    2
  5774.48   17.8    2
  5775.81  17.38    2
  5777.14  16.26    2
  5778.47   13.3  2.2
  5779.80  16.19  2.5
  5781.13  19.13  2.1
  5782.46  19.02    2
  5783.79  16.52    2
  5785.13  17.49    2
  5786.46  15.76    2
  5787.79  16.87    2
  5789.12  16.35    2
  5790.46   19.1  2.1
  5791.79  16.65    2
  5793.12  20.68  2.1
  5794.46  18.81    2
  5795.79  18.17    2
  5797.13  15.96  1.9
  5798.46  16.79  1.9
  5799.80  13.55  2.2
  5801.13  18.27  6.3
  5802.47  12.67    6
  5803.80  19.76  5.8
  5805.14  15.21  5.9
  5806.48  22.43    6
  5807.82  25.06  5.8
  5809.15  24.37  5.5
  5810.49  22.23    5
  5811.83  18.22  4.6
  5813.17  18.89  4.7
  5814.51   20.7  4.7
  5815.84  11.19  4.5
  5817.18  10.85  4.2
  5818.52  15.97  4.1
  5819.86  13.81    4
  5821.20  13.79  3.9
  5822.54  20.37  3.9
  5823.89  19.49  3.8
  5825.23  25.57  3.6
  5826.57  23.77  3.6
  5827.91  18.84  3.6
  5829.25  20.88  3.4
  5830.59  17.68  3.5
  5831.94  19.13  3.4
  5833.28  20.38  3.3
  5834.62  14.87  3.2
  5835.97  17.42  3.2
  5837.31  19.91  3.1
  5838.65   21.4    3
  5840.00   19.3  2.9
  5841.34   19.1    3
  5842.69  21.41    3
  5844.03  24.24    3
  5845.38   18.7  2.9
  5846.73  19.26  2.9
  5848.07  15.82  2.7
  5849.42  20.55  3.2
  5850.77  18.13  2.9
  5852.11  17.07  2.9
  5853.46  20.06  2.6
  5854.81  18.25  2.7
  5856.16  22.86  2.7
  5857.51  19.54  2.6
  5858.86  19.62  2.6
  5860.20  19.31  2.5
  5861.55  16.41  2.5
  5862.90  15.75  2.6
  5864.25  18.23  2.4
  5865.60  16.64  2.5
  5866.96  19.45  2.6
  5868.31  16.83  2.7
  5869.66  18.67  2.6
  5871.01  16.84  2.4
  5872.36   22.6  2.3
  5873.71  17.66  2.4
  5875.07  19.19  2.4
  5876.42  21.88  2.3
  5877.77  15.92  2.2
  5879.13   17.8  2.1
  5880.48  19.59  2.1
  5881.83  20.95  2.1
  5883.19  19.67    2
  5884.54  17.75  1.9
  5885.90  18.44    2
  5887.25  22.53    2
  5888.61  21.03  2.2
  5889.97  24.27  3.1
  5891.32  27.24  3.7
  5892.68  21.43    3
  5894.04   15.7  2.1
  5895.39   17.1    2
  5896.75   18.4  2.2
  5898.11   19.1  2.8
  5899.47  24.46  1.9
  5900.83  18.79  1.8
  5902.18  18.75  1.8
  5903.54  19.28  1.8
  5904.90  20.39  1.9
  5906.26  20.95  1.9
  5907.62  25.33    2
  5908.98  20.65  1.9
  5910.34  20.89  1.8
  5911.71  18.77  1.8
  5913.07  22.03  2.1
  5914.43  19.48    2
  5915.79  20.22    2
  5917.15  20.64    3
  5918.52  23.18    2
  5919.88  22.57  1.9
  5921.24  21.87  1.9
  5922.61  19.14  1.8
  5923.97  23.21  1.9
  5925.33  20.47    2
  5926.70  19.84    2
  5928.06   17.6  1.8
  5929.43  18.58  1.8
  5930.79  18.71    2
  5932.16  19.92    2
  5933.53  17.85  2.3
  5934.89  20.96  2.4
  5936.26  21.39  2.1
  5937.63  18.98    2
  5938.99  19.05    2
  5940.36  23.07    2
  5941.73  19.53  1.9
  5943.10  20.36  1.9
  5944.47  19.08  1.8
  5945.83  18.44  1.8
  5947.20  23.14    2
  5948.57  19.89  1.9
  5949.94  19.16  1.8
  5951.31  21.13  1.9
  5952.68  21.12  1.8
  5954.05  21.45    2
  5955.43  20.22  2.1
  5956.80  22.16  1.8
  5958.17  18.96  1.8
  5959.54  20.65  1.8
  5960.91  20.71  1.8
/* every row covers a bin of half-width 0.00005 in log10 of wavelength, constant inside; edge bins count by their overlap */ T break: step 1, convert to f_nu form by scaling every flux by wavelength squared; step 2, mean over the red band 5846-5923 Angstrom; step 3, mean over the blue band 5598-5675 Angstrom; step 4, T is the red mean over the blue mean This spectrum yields 1.1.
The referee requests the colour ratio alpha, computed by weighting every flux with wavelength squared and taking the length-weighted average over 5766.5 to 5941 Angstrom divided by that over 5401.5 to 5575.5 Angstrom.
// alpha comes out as 1.13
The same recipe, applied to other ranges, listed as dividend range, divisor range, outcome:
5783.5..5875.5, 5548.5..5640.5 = 1.05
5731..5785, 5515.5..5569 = 0.96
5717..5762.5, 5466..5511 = 0.98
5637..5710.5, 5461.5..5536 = 1.01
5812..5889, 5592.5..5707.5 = 1.07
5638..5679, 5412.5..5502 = 1.04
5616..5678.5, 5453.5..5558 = 1.00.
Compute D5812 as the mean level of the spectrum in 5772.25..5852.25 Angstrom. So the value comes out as 18.3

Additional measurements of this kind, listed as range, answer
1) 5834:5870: 18.8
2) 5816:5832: 18.1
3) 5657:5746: 18.3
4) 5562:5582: 19.8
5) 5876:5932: 20.3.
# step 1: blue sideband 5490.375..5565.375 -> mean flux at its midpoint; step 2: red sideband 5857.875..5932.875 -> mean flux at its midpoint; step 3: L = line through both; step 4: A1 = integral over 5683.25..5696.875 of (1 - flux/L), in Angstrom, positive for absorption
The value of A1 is 0.2 Angstrom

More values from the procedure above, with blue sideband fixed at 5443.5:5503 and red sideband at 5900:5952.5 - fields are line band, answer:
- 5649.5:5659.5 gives 0.7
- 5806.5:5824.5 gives 1.7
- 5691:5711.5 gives 2.1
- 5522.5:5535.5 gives 0.1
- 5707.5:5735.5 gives 2.7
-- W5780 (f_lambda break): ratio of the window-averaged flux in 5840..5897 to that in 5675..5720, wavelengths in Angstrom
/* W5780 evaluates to 1.05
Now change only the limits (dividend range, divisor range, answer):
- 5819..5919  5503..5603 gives 1.01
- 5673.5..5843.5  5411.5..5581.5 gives 0.94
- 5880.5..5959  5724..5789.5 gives 1.20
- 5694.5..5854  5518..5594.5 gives 0.93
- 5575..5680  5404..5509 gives 0.99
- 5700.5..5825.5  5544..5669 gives 0.92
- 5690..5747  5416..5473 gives 0.96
